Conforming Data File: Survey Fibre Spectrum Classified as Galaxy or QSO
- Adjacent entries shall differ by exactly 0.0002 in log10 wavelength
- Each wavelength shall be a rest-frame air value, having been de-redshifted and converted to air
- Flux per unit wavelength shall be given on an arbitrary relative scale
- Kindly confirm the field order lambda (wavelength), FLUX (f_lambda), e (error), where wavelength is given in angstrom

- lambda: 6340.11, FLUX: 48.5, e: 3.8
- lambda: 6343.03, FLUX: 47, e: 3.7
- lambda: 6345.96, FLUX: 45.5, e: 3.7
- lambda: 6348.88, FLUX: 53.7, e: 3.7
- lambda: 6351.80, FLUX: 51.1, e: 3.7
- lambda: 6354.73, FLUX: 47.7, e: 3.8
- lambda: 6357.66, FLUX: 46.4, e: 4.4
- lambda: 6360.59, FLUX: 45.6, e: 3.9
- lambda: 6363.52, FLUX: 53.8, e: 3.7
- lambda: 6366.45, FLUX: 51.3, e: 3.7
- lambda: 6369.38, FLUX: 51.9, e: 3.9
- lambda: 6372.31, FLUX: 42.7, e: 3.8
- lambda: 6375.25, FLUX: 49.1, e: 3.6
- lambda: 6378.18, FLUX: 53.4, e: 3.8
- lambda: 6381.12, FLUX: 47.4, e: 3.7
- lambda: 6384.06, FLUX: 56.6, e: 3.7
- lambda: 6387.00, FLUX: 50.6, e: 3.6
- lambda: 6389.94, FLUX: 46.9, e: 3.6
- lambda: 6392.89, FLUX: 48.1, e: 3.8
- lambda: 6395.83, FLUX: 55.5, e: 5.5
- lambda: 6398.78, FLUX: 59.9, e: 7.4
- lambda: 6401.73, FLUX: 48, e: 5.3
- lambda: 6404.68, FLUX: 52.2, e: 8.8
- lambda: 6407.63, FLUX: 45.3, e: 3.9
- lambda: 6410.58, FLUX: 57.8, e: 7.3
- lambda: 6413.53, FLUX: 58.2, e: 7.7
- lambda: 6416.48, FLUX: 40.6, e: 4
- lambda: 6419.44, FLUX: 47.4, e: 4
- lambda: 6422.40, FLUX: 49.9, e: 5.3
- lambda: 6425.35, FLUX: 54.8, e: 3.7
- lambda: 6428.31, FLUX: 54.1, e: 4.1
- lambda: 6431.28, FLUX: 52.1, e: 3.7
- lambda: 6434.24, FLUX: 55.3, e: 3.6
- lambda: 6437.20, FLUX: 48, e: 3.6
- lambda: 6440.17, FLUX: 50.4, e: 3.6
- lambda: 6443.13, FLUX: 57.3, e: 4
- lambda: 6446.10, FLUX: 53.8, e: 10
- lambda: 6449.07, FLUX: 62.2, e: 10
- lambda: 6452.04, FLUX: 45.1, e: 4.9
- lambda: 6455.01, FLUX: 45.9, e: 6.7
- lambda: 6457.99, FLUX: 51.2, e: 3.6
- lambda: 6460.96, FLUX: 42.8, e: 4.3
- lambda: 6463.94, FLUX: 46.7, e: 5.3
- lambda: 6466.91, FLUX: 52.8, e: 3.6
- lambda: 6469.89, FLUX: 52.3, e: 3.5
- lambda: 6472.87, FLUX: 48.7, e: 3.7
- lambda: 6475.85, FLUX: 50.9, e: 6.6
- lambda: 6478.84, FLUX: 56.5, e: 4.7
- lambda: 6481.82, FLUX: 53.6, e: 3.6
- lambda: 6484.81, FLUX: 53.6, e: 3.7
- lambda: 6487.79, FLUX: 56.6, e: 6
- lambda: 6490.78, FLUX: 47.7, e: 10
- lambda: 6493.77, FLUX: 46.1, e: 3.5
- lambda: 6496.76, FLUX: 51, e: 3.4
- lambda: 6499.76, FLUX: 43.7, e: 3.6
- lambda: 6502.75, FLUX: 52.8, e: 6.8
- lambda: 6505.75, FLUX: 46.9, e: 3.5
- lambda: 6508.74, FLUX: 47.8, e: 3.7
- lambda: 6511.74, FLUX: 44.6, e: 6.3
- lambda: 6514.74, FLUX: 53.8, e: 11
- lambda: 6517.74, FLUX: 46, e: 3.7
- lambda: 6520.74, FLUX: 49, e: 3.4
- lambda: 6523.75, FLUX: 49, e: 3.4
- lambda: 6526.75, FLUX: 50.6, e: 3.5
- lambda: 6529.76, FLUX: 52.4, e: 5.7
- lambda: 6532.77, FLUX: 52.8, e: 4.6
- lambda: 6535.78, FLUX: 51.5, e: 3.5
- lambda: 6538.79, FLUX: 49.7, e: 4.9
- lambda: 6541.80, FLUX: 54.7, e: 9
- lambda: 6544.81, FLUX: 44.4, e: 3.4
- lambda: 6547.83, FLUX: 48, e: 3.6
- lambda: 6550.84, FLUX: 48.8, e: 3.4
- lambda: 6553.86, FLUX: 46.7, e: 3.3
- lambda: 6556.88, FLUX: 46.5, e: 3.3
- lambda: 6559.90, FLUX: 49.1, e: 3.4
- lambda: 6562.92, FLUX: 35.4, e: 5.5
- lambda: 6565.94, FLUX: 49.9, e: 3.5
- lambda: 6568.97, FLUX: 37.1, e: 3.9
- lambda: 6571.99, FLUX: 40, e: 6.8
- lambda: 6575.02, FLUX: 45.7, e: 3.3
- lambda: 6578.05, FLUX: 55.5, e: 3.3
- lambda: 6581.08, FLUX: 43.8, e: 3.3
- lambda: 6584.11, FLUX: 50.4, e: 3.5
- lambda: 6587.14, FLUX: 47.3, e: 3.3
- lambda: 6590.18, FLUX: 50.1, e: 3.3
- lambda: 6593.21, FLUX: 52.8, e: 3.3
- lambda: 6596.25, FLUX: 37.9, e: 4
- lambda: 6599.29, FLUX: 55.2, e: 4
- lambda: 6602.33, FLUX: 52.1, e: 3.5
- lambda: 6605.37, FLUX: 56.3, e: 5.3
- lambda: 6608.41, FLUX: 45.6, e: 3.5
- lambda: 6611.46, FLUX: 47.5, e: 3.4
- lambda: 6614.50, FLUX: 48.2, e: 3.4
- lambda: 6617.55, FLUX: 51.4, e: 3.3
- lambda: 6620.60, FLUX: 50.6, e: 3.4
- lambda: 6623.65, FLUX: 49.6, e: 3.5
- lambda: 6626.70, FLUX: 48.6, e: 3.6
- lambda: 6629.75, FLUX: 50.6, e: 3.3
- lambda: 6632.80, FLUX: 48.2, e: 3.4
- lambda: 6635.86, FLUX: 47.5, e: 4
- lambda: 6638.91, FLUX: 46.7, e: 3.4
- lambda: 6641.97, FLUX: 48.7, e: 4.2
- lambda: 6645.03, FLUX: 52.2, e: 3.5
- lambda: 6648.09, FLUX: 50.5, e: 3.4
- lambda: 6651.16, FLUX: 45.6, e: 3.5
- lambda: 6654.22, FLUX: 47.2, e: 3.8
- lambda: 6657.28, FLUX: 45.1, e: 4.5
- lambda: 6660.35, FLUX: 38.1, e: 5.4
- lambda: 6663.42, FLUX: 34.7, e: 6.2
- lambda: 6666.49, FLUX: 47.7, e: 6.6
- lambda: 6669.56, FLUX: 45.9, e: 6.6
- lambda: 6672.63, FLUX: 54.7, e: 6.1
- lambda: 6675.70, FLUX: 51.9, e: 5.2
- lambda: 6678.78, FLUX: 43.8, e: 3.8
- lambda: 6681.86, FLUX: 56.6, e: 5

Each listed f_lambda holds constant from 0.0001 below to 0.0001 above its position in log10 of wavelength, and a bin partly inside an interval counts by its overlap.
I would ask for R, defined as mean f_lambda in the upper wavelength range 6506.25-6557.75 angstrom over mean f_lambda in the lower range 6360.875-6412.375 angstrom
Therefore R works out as 0.96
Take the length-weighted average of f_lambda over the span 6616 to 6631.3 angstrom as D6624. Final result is 50.2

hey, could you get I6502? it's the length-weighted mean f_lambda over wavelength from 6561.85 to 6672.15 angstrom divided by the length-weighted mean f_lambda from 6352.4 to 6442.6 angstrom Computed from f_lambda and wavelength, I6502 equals 0.93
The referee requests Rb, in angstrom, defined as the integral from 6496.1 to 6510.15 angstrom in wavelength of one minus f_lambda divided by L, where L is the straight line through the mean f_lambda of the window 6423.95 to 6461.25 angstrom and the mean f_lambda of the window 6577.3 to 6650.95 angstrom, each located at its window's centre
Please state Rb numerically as 0.8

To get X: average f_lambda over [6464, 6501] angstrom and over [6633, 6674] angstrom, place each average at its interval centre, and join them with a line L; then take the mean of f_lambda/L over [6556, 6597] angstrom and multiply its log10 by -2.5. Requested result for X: 0.06 mag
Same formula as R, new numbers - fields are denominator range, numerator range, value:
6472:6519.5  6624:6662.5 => 0.95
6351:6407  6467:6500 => 1.02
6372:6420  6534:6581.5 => 0.92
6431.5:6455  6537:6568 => 0.90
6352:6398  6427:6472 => 1.03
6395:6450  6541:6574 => 0.86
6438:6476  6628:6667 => 0.91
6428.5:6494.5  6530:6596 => 0.92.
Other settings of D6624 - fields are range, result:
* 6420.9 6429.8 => 52.9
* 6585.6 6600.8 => 48.7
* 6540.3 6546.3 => 49.6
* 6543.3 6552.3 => 47.1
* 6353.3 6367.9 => 49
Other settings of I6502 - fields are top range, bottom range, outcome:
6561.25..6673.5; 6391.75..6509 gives 0.93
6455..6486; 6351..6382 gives 1.03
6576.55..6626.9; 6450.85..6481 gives 1.00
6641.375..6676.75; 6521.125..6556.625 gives 0.94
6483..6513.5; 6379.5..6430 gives 0.96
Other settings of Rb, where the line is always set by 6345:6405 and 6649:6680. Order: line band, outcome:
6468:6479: -0.6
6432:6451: -1.9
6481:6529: -1.3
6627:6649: -1.5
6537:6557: -0.4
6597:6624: -2.3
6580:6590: -0.2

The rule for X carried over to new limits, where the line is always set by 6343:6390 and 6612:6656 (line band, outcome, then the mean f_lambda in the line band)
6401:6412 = -0.032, 51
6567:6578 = 0.138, 43.2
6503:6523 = 0.020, 48.3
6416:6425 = 0.040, 47.7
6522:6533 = -0.038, 50.9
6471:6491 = -0.075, 52.8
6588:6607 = -0.034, 50.6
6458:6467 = 0.047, 47.3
